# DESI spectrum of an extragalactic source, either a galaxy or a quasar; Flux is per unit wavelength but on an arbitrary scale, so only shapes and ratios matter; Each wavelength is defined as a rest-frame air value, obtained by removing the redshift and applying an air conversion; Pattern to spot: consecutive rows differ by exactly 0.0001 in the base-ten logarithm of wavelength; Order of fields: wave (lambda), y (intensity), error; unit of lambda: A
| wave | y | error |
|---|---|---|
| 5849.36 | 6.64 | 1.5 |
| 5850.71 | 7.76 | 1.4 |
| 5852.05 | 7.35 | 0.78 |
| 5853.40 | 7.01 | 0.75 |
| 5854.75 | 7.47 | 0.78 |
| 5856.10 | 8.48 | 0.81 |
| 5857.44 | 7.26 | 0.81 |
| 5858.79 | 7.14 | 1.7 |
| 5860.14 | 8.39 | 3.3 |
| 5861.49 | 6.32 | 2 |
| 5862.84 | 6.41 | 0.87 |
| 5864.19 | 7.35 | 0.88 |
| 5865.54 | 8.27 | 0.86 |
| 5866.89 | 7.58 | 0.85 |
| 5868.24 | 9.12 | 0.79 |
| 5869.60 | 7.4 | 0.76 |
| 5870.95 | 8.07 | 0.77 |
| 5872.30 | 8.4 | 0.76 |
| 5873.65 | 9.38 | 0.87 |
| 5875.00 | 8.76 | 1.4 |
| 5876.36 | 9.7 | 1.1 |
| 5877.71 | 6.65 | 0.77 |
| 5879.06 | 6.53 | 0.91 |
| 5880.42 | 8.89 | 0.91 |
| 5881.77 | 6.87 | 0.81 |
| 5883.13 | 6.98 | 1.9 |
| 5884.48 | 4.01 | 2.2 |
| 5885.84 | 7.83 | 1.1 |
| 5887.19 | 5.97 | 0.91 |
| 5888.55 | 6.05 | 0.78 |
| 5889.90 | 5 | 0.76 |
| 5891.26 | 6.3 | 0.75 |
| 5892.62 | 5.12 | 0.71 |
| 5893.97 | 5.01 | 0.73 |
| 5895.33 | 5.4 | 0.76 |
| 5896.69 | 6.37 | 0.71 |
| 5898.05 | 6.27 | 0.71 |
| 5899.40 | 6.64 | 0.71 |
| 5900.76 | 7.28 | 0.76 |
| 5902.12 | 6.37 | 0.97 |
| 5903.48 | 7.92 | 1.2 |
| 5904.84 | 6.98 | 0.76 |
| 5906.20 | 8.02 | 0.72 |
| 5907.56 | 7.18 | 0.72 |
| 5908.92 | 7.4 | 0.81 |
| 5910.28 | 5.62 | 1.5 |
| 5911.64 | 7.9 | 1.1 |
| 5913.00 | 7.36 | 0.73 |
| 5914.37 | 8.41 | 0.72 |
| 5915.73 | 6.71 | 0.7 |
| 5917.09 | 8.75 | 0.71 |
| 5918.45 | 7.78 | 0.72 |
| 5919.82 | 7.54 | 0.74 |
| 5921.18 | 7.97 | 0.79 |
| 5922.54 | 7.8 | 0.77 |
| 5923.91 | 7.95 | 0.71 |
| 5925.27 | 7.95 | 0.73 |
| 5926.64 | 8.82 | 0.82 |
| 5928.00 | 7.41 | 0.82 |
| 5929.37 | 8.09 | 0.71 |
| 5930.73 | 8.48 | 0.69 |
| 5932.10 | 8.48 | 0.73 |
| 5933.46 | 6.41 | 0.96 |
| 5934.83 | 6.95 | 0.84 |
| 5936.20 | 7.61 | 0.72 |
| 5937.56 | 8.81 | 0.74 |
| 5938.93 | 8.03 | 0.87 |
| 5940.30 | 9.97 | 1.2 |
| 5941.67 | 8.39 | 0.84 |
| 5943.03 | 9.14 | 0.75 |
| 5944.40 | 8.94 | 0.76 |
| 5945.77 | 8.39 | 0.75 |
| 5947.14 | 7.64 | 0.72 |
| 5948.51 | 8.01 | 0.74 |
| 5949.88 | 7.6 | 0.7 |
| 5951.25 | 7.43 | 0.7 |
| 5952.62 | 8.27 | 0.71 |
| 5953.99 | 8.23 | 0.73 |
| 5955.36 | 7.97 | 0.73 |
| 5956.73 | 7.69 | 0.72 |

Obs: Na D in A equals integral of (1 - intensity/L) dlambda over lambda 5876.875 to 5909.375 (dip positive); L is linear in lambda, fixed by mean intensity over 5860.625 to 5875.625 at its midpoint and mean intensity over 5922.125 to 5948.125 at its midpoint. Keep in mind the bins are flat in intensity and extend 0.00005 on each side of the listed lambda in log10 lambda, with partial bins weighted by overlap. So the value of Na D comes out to 5.9 A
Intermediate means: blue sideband 7.92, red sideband 8.17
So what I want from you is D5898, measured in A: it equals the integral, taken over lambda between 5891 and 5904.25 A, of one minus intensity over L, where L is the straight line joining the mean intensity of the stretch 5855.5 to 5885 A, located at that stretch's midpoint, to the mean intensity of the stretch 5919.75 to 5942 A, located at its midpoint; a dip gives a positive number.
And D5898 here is 2.6 A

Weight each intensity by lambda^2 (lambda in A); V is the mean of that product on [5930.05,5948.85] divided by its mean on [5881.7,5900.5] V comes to 1.40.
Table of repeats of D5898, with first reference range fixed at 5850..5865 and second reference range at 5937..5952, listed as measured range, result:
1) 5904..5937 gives 1.8 A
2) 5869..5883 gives -0.8 A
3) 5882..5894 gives 2.8 A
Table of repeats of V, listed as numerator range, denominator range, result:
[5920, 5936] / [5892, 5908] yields 1.21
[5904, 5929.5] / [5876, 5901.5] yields 1.20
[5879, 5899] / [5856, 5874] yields 0.80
